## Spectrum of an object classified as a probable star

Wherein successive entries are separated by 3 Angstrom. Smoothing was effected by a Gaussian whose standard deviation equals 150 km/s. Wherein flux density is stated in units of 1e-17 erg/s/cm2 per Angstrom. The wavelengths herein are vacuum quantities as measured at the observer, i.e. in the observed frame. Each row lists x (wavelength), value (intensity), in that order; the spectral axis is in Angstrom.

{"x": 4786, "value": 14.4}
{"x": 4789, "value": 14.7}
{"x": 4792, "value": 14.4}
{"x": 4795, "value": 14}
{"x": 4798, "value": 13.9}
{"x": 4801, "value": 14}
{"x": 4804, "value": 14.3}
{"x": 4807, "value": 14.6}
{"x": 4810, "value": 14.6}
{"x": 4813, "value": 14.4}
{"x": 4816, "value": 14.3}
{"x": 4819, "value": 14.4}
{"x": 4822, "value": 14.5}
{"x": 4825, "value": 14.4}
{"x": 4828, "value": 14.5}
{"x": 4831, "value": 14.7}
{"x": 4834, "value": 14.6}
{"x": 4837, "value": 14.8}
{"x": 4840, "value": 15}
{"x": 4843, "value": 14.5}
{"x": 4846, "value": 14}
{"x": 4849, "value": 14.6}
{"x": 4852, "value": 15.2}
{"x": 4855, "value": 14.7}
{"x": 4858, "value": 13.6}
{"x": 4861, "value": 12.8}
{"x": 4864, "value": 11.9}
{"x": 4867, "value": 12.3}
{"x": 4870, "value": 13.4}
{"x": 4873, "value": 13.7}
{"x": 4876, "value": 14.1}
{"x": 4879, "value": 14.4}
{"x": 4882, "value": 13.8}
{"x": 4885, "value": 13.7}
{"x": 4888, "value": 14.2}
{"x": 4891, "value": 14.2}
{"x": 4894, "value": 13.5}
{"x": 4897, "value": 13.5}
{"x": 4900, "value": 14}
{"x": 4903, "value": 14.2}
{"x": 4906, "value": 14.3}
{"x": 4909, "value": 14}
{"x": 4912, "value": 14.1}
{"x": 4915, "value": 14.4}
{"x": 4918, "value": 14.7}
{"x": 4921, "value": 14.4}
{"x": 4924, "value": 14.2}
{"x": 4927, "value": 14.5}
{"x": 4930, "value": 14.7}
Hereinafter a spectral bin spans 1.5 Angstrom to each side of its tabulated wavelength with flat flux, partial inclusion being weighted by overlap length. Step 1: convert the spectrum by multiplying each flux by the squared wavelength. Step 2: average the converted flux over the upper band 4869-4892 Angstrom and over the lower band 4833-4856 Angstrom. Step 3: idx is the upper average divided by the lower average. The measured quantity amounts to 1.0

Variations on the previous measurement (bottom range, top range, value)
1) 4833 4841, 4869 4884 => 0.95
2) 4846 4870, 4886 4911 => 1.05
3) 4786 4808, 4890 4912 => 1.02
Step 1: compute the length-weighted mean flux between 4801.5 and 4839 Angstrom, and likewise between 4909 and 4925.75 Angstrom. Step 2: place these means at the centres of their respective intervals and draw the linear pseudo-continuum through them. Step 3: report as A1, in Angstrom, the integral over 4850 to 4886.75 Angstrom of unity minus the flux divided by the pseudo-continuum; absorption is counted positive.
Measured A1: 2.0 Angstrom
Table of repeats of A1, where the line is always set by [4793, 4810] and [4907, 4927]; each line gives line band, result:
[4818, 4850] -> -0.7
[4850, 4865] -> 0.6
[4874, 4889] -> 0.3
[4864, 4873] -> 0.9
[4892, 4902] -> 0.4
